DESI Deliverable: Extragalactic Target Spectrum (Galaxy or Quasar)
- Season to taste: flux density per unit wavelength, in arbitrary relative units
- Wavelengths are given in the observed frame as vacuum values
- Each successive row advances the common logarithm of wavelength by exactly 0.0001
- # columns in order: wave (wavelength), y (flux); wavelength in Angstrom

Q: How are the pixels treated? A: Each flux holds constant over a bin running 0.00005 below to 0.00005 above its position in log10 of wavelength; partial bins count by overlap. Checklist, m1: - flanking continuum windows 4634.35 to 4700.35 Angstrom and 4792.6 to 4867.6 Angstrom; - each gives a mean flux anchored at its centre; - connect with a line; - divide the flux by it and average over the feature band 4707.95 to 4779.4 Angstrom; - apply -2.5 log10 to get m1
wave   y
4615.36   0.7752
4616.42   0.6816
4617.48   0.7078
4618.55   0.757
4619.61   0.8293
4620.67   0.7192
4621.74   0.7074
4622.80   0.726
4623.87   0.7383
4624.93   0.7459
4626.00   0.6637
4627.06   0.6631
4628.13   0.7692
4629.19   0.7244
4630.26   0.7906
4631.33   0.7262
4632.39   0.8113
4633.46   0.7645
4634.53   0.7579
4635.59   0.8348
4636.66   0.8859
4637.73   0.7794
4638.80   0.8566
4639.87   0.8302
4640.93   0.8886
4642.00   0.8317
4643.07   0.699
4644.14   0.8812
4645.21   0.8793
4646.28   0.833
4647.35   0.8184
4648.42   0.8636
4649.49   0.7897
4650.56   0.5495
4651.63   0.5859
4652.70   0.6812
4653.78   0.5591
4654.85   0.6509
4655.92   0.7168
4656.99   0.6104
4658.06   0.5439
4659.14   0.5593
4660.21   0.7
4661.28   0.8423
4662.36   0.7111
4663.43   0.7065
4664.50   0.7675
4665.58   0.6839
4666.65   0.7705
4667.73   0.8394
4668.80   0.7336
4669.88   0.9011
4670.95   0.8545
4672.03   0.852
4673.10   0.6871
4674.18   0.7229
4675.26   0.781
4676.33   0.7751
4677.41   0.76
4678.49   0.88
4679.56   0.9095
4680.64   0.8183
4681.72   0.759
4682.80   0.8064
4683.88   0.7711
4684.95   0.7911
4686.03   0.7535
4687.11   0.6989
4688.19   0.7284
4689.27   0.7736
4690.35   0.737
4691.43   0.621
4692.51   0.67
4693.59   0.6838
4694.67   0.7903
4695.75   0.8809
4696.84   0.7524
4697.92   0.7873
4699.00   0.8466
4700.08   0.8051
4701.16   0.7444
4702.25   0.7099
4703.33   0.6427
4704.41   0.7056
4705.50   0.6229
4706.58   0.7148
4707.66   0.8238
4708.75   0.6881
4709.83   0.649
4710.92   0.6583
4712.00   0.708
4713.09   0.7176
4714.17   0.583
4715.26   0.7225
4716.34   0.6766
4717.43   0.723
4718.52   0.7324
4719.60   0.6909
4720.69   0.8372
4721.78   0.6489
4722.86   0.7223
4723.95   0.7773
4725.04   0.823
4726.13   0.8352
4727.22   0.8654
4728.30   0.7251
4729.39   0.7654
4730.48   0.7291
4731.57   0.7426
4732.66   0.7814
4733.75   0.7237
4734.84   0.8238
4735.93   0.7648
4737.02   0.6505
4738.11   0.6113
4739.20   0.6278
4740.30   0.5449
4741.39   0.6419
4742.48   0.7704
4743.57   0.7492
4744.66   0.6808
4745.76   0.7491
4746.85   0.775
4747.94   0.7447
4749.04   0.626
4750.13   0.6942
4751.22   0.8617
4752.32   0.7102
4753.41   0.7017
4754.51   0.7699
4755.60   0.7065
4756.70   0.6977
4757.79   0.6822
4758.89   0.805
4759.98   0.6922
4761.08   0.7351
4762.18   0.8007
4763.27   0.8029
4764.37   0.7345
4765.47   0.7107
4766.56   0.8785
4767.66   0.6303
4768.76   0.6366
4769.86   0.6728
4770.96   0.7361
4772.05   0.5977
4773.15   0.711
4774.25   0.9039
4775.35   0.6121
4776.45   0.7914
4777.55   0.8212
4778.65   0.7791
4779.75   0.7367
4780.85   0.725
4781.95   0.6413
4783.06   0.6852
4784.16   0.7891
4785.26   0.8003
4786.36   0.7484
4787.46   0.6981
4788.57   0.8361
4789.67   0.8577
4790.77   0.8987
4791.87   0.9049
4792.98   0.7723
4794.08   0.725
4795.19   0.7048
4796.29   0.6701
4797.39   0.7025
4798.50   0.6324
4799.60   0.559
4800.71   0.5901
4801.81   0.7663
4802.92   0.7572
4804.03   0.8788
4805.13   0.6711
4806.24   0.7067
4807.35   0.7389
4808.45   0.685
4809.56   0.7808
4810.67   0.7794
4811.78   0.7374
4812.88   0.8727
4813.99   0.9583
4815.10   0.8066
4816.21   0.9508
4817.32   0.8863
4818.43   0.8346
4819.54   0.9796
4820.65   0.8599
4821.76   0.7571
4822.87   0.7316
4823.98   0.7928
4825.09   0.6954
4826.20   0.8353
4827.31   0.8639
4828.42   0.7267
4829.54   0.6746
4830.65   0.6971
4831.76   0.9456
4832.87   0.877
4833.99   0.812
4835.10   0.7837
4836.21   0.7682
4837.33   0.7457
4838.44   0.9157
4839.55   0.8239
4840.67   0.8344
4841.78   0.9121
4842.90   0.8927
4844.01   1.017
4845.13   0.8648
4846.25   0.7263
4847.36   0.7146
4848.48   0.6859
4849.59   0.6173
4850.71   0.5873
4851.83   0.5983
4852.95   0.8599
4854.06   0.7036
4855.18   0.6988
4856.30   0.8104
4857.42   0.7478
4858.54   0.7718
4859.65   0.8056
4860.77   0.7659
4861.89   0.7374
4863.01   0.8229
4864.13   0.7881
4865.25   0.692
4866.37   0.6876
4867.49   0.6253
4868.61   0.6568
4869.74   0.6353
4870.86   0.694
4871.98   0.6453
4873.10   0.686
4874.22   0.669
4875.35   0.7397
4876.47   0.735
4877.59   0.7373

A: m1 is 0.06 mag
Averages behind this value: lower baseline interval 0.762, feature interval 0.726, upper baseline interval 0.772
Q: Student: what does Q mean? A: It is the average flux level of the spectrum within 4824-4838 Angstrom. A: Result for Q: 0.787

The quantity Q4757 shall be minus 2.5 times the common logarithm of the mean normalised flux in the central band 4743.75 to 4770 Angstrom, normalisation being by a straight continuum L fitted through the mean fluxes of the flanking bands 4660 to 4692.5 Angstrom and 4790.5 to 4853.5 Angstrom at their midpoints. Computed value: 0.067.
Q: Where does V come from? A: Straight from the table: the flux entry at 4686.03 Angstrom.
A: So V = 0.7535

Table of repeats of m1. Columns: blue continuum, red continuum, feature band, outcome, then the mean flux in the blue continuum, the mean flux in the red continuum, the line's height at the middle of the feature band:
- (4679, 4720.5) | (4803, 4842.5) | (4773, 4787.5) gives 0.05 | 0.735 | 0.809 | 0.783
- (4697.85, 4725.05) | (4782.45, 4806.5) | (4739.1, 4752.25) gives 0.03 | 0.718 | 0.743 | 0.729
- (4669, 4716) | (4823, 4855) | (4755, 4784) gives 0.06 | 0.75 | 0.783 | 0.768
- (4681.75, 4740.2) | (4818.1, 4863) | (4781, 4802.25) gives 0.04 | 0.732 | 0.787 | 0.766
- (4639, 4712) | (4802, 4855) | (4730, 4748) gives 0.08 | 0.748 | 0.794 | 0.767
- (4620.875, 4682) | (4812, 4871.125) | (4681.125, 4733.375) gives 0.04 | 0.757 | 0.784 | 0.765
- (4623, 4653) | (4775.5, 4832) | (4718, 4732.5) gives 0.01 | 0.773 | 0.771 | 0.772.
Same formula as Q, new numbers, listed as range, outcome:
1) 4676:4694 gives 0.761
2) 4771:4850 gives 0.778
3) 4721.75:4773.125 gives 0.727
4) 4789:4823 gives 0.78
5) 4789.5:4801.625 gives 0.726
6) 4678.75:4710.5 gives 0.749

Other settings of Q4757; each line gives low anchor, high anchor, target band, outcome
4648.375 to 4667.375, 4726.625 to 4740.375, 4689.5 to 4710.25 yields -0.04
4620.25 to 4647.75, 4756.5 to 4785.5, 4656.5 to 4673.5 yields 0.05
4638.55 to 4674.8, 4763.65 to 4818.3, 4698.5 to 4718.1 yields 0.06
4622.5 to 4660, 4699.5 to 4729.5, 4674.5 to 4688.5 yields -0.08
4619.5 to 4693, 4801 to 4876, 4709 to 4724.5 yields 0.08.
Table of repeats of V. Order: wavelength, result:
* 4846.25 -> 0.7263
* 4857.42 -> 0.7478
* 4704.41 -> 0.7056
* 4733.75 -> 0.7237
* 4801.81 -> 0.7663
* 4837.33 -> 0.7457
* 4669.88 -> 0.9011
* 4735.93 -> 0.7648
